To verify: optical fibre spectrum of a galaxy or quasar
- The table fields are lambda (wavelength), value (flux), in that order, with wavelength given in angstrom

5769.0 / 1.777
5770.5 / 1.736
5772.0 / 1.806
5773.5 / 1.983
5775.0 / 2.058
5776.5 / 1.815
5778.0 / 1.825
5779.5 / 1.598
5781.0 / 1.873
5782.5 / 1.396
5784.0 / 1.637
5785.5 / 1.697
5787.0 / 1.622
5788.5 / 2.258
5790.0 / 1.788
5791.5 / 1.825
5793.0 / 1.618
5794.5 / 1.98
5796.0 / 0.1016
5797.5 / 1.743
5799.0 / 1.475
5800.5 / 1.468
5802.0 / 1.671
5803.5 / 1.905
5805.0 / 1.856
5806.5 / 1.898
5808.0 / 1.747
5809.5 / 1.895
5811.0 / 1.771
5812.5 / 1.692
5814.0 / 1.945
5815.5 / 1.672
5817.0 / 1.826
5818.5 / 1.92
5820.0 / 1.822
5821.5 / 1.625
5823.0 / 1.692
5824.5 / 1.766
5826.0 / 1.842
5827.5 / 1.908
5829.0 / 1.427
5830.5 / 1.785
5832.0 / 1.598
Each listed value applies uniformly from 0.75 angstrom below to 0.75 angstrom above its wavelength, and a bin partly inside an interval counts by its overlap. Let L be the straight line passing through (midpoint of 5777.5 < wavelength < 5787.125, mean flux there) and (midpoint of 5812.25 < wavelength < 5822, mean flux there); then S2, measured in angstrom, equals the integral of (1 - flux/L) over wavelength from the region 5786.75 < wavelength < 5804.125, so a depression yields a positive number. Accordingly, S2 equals 0.9 angstrom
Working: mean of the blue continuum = 1.66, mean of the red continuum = 1.79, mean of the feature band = 1.62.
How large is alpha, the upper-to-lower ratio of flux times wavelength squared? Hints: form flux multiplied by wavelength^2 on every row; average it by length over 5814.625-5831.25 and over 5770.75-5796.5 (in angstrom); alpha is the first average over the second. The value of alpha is 1.04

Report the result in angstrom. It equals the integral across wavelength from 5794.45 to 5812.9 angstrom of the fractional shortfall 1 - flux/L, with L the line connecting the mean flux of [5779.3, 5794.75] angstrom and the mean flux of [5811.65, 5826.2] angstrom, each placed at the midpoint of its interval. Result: 1.6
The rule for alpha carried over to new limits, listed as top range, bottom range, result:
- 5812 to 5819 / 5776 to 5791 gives 1.05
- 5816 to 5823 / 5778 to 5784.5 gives 1.10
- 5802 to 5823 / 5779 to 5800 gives 1.13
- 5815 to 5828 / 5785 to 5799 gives 1.12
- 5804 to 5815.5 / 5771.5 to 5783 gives 1.02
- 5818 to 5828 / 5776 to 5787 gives 1.08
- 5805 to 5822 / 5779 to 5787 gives 1.11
